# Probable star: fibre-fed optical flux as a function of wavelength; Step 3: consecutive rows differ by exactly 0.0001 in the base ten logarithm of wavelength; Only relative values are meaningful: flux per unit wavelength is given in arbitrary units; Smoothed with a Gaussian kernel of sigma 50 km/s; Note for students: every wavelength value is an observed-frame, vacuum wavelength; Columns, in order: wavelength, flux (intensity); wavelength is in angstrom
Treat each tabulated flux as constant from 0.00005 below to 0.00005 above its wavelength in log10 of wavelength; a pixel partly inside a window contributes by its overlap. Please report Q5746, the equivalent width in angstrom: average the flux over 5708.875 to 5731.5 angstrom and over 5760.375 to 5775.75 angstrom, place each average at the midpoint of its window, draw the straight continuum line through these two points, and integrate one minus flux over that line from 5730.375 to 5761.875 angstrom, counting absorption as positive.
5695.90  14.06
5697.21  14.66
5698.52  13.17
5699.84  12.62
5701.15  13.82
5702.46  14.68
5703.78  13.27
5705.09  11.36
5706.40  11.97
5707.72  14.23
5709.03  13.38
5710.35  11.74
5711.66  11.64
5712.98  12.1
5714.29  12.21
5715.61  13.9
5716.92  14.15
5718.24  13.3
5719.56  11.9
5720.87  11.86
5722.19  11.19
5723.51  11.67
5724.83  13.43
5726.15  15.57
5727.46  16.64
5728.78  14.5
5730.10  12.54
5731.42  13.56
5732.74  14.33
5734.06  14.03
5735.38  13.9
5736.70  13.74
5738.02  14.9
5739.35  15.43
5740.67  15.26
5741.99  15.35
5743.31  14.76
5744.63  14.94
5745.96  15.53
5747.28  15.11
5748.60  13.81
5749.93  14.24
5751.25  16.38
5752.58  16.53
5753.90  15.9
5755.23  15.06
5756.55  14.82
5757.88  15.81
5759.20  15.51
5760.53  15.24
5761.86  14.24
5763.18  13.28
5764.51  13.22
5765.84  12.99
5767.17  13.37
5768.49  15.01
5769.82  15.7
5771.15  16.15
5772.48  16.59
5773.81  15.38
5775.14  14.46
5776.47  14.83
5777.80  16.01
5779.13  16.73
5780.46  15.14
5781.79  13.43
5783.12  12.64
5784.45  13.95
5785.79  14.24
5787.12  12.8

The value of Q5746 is -2.30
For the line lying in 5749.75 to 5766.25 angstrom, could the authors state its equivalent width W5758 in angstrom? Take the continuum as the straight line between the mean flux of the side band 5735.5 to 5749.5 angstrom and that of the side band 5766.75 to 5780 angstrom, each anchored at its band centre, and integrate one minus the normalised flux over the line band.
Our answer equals 0.3 angstrom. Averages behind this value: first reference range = 14.8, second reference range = 15.5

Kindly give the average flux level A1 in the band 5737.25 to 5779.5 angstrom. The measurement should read 15.1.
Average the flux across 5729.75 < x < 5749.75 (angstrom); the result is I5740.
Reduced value 14.5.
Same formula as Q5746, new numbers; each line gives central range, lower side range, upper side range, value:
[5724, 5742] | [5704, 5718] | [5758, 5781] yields -1.20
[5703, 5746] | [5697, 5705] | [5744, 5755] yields 2.42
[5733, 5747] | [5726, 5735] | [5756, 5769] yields -0.40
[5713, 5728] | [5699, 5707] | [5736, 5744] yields 0.76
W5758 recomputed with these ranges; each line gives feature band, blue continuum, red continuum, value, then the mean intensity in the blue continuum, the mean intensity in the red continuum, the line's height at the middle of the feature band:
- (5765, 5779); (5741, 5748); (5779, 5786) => -0.63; 15.1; 14.2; 14.4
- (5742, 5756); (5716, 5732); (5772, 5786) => -1.18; 13.4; 14.8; 14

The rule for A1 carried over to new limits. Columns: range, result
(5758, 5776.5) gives 14.7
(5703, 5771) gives 14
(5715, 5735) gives 13.5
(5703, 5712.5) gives 12.5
